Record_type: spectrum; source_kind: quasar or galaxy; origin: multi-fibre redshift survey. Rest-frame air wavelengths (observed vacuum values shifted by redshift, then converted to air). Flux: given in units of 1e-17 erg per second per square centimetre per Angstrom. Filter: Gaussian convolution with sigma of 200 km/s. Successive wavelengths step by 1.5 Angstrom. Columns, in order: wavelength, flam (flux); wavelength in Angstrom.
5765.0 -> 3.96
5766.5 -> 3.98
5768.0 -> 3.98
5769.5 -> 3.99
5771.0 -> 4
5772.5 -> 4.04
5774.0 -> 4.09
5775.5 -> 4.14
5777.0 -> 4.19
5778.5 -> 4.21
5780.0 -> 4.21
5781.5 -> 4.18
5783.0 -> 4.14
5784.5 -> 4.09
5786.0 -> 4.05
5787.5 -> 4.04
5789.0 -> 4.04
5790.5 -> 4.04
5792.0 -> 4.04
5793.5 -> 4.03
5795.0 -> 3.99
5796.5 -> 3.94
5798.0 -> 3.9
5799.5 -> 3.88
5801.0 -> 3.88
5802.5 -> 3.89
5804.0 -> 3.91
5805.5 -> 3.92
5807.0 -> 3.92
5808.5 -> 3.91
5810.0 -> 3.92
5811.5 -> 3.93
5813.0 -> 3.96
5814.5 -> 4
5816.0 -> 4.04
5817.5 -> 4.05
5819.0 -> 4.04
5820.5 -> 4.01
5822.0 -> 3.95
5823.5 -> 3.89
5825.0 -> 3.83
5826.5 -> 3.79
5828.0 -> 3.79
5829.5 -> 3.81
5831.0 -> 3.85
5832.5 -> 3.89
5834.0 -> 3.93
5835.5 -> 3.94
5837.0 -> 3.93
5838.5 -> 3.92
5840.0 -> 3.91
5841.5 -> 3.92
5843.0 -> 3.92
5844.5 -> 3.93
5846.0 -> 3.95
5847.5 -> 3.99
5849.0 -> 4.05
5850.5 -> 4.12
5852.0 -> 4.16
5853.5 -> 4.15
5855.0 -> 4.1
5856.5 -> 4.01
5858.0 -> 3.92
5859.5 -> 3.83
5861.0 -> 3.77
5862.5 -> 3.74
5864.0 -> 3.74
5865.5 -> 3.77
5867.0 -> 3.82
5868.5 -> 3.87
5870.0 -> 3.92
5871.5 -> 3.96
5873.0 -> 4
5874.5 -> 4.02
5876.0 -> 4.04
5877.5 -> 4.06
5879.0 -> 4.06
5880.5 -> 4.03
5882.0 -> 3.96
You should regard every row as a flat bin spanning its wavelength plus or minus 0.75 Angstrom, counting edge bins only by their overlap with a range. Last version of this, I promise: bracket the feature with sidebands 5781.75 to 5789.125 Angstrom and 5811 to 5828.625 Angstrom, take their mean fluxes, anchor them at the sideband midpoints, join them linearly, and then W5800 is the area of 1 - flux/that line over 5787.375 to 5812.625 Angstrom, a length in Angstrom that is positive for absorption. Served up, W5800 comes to 0.5 Angstrom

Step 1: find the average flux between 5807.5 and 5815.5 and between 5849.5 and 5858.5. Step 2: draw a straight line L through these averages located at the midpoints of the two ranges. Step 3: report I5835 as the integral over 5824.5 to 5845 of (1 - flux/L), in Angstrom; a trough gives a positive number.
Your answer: 0.7 Angstrom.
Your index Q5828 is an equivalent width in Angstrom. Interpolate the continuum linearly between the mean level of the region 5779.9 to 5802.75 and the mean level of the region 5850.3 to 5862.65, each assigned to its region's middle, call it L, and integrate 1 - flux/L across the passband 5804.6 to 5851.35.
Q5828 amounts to 0.7 Angstrom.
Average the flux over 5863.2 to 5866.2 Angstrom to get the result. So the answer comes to 3.75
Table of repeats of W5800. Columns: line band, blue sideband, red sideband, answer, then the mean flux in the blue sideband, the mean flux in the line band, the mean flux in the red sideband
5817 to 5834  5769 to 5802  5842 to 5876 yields 0.4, 4.05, 3.9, 3.94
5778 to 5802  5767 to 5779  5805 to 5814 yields -0.2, 4.08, 4.04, 3.93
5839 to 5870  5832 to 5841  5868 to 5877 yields 0.1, 3.92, 3.93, 3.97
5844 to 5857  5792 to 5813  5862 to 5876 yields -0.5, 3.93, 4.05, 3.88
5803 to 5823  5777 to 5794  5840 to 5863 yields 0.4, 4.1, 3.96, 3.97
